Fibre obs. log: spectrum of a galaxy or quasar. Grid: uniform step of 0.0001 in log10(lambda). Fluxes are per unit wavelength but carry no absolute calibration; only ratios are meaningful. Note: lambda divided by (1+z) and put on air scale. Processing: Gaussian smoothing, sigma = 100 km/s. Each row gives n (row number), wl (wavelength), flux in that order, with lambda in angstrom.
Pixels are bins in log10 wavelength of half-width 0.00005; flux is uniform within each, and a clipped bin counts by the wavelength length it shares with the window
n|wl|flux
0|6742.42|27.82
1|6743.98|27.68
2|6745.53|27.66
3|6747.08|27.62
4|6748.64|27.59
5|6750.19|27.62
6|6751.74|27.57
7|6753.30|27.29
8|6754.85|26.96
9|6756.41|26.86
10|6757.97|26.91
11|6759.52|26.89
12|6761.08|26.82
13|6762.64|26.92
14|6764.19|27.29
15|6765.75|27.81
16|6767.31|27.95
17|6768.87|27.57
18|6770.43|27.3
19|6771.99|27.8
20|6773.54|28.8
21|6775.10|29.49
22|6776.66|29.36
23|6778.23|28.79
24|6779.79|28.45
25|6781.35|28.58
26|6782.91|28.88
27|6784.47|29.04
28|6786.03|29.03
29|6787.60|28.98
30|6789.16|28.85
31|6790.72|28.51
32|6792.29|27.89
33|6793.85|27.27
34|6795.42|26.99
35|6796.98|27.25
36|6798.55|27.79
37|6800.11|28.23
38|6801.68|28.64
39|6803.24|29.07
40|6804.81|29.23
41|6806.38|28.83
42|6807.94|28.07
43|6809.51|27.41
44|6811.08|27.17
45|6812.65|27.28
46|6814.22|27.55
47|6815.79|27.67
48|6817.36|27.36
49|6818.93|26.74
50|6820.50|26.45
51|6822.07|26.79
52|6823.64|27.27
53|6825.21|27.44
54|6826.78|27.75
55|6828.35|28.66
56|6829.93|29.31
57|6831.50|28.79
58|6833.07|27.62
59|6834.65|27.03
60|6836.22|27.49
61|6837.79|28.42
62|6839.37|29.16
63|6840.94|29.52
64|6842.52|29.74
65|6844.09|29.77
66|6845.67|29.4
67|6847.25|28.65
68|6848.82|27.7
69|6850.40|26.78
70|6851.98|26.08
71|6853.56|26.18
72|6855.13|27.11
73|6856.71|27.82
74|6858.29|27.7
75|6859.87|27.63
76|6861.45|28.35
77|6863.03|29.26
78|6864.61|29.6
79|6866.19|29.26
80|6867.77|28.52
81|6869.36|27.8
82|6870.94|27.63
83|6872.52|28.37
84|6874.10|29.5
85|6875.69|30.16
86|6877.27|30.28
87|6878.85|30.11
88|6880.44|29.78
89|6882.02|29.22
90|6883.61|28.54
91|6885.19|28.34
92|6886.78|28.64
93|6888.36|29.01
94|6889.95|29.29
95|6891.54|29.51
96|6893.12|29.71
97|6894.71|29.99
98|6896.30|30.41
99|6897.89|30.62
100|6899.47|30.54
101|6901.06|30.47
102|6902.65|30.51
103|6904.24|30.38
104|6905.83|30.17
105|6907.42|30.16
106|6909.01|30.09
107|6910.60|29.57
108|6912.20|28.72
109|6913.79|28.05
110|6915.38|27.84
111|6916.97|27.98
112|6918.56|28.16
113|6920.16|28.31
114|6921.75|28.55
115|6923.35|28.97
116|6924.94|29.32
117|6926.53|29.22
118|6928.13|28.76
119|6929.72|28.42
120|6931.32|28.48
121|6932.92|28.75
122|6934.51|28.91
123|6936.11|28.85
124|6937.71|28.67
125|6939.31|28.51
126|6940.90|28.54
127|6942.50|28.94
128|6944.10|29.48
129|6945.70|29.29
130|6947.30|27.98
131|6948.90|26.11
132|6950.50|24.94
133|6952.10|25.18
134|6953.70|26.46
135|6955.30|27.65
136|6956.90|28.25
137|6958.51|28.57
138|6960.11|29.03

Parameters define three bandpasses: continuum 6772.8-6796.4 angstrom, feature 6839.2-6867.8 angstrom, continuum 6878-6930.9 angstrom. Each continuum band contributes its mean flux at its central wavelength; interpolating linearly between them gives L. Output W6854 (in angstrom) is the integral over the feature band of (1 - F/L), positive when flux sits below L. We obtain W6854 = 0.7 angstrom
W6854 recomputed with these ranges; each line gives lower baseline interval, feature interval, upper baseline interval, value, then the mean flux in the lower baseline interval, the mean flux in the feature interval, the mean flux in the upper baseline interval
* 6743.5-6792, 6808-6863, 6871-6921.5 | 1.7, 28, 27.8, 29.4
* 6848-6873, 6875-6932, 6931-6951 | -2.5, 27.9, 29.3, 28.3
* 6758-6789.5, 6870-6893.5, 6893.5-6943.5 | -0.2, 28.2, 29.2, 29.2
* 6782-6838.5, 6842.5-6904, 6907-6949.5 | -1.2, 28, 28.9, 28.7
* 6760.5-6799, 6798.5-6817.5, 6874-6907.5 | 0.3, 28.1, 28.1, 29.8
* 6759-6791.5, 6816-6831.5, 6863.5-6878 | 0.6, 28.3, 27.6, 29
